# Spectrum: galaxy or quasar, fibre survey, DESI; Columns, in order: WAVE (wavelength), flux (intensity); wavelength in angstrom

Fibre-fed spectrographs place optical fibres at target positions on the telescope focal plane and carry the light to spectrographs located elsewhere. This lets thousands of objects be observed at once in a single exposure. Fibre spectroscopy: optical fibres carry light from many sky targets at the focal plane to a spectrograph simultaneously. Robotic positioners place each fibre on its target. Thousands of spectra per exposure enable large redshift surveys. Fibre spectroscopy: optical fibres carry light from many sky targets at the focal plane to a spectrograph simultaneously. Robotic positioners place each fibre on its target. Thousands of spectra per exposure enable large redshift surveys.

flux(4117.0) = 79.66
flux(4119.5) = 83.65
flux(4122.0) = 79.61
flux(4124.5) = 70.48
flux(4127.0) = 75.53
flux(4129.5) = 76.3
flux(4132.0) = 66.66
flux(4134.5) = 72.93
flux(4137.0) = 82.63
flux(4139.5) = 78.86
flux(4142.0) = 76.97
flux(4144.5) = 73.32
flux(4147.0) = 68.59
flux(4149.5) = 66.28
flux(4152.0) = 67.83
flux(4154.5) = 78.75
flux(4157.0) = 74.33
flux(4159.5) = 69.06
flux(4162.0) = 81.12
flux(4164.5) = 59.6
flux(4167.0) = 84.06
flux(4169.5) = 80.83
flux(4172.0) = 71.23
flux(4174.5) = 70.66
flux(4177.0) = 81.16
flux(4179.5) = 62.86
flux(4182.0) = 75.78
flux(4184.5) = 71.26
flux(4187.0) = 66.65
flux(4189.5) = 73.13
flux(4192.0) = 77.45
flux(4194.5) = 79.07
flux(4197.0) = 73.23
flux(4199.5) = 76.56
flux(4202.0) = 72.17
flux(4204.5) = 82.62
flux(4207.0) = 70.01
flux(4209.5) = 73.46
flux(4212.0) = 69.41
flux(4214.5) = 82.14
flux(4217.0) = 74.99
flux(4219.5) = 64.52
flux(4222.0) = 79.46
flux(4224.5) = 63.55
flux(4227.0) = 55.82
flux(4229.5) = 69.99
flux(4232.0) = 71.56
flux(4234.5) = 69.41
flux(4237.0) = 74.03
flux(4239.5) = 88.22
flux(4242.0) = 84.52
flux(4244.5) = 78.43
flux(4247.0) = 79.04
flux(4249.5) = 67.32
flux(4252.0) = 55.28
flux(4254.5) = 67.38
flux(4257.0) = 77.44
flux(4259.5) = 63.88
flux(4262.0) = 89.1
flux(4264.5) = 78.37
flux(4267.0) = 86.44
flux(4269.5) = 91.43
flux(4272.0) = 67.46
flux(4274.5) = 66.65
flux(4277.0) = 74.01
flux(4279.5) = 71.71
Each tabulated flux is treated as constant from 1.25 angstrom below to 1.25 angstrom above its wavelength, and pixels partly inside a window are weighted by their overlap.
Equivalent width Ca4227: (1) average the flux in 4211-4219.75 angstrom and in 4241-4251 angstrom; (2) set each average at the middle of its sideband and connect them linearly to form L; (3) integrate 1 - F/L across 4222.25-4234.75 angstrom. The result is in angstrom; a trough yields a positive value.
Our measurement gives 1.4 angstrom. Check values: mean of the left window 73.8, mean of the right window 76.6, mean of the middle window 66.9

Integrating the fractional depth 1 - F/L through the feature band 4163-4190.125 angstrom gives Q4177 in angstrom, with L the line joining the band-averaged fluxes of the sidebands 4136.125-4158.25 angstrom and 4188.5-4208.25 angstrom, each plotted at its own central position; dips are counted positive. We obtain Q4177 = 0.9 angstrom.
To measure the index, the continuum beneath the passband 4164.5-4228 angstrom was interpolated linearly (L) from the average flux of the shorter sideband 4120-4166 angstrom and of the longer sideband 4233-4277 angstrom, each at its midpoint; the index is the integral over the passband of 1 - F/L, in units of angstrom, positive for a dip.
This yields 1.15 angstrom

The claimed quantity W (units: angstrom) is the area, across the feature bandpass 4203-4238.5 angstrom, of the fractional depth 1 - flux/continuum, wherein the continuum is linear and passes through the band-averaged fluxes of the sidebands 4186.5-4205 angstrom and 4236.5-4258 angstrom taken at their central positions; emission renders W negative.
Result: 1.6 angstrom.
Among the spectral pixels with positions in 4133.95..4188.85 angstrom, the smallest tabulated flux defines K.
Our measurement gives 59.6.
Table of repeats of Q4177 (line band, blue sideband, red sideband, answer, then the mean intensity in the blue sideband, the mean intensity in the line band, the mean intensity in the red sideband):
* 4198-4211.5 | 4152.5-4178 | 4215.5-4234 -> -0.7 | 74.8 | 74.6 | 68.8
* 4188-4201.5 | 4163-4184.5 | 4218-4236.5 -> -0.8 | 73.2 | 75.5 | 68.1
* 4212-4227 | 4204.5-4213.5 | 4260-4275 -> 0.6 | 72.9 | 71.2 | 79.8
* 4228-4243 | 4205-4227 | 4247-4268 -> -0.7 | 71.6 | 75.8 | 73.3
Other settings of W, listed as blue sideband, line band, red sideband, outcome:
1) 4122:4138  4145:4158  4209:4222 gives 0.52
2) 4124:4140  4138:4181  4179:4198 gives 0.28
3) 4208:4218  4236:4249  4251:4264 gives -1.37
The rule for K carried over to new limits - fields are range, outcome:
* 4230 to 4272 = 55.28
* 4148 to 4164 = 66.28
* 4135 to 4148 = 68.59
